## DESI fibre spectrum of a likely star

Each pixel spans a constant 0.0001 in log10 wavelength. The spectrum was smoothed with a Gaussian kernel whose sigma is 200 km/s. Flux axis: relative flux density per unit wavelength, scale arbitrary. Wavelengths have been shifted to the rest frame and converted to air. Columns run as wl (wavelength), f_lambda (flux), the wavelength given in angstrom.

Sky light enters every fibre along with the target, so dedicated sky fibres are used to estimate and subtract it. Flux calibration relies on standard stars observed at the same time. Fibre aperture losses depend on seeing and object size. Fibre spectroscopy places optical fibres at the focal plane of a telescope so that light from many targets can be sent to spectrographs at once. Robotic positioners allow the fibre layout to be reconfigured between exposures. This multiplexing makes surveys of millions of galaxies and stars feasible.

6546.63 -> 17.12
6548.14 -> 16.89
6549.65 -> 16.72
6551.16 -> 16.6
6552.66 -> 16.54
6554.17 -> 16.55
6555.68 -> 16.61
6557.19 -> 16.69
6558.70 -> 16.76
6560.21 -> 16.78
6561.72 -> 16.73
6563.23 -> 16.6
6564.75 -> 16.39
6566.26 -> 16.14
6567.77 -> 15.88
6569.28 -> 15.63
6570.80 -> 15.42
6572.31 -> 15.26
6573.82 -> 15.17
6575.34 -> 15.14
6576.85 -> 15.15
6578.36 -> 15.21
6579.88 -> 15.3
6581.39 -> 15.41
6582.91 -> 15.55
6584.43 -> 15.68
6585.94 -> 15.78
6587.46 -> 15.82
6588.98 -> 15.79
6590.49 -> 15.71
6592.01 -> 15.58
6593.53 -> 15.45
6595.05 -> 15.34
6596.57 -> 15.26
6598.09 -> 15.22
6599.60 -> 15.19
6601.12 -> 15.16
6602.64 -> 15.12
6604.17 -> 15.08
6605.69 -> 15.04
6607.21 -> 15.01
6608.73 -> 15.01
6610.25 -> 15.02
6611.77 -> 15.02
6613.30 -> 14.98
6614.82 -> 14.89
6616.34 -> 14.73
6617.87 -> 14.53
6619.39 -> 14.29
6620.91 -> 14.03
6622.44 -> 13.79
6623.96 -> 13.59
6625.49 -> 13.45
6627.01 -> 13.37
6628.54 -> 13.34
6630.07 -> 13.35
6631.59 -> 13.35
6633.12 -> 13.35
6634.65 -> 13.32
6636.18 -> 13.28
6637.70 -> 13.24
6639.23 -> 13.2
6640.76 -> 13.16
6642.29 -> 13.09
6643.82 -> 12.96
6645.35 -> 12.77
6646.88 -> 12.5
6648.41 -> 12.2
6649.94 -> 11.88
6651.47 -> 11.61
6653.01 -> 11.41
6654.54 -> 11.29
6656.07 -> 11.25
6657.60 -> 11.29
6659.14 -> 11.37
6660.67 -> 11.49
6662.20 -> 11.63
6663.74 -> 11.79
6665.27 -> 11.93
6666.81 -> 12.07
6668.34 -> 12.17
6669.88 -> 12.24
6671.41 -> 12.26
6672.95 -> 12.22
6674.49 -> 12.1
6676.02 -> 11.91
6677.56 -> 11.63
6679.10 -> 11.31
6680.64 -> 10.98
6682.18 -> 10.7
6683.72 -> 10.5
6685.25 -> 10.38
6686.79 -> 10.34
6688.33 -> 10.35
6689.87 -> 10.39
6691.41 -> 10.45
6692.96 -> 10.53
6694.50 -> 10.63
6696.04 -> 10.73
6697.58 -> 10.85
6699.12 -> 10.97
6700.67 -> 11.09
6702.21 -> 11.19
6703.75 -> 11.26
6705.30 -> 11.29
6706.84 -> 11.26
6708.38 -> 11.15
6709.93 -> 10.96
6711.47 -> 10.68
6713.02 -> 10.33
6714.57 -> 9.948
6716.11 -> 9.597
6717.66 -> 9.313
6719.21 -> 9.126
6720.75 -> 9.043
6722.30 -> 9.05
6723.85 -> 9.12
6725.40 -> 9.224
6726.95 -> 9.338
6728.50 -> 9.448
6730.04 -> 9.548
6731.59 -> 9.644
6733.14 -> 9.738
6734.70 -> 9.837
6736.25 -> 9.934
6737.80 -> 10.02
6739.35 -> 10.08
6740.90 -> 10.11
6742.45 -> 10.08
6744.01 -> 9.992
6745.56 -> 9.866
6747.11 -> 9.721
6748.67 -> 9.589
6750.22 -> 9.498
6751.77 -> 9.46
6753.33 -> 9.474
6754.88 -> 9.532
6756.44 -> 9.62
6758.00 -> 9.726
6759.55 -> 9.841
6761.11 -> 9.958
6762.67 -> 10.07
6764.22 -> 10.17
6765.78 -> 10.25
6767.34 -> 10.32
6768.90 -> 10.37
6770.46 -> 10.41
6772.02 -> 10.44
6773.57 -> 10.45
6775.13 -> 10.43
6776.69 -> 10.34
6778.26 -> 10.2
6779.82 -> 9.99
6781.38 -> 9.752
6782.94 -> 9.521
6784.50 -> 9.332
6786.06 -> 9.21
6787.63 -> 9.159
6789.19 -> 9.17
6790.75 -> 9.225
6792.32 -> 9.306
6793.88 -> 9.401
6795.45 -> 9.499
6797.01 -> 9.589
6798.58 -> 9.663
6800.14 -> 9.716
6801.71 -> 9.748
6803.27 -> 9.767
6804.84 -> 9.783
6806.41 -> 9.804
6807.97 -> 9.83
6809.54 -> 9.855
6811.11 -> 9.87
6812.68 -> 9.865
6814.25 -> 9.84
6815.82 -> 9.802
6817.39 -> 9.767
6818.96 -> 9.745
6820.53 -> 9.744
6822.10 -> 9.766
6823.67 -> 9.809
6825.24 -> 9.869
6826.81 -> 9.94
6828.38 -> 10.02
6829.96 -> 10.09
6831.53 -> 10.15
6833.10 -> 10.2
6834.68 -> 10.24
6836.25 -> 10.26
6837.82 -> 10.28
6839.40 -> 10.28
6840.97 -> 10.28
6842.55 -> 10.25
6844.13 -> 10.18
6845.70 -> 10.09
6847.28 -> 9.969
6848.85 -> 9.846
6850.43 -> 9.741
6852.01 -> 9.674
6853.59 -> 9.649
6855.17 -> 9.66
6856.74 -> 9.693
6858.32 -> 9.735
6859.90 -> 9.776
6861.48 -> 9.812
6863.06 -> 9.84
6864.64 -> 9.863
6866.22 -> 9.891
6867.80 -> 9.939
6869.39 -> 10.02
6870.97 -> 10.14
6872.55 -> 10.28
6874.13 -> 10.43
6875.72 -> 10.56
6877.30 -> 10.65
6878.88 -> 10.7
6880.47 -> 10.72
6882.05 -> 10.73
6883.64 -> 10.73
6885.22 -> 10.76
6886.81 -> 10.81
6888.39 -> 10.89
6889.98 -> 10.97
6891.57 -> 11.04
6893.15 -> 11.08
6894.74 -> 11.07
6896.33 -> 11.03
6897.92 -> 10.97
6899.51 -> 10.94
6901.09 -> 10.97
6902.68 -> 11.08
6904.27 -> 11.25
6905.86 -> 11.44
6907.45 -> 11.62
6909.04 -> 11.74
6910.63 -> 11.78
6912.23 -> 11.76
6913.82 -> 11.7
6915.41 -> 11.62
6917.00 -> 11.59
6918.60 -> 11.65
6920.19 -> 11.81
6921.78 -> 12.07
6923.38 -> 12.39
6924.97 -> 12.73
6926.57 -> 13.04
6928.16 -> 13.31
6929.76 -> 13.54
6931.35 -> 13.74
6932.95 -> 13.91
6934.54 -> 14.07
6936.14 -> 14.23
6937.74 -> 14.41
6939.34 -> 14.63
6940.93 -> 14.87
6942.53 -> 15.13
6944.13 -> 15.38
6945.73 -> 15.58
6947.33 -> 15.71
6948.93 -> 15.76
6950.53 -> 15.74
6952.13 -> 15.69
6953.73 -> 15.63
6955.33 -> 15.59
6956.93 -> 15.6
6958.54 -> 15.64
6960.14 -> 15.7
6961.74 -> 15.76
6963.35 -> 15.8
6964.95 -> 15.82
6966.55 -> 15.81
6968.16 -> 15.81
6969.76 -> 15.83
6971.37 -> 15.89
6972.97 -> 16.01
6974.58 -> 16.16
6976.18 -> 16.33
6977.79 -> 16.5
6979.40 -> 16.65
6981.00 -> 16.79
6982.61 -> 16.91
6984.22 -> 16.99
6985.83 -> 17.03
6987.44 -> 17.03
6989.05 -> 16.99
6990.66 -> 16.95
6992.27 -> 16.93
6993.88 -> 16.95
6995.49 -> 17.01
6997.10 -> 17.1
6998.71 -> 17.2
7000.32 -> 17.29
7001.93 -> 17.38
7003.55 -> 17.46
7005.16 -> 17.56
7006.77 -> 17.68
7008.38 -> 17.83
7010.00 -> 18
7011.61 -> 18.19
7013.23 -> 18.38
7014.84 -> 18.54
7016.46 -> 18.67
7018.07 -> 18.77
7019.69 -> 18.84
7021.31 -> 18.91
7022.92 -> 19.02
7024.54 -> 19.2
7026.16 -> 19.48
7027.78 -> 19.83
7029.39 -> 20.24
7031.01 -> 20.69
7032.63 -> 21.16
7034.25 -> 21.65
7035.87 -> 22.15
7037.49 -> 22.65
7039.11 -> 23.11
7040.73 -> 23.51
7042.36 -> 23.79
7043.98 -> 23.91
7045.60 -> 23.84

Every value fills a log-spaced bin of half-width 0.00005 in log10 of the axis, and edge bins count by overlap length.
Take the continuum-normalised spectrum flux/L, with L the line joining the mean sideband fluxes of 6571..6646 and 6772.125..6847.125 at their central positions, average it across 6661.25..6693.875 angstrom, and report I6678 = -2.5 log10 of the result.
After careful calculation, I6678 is 0.15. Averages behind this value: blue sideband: 14.6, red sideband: 9.86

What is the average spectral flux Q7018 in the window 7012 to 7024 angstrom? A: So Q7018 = 18.7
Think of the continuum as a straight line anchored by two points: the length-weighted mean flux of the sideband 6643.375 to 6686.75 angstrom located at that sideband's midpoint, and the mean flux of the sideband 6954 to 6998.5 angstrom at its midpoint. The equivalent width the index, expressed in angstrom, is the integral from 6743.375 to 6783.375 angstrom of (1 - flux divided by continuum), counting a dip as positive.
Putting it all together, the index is 9.70 angstrom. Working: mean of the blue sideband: 11.7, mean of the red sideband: 16.4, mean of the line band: 9.97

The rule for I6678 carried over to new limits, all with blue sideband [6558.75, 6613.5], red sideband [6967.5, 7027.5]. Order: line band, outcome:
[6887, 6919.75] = 0.44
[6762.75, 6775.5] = 0.50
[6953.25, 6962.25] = 0.11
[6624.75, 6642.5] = 0.18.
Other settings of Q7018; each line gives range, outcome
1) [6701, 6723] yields 10.3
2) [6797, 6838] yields 9.89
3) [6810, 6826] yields 9.81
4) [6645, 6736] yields 10.9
